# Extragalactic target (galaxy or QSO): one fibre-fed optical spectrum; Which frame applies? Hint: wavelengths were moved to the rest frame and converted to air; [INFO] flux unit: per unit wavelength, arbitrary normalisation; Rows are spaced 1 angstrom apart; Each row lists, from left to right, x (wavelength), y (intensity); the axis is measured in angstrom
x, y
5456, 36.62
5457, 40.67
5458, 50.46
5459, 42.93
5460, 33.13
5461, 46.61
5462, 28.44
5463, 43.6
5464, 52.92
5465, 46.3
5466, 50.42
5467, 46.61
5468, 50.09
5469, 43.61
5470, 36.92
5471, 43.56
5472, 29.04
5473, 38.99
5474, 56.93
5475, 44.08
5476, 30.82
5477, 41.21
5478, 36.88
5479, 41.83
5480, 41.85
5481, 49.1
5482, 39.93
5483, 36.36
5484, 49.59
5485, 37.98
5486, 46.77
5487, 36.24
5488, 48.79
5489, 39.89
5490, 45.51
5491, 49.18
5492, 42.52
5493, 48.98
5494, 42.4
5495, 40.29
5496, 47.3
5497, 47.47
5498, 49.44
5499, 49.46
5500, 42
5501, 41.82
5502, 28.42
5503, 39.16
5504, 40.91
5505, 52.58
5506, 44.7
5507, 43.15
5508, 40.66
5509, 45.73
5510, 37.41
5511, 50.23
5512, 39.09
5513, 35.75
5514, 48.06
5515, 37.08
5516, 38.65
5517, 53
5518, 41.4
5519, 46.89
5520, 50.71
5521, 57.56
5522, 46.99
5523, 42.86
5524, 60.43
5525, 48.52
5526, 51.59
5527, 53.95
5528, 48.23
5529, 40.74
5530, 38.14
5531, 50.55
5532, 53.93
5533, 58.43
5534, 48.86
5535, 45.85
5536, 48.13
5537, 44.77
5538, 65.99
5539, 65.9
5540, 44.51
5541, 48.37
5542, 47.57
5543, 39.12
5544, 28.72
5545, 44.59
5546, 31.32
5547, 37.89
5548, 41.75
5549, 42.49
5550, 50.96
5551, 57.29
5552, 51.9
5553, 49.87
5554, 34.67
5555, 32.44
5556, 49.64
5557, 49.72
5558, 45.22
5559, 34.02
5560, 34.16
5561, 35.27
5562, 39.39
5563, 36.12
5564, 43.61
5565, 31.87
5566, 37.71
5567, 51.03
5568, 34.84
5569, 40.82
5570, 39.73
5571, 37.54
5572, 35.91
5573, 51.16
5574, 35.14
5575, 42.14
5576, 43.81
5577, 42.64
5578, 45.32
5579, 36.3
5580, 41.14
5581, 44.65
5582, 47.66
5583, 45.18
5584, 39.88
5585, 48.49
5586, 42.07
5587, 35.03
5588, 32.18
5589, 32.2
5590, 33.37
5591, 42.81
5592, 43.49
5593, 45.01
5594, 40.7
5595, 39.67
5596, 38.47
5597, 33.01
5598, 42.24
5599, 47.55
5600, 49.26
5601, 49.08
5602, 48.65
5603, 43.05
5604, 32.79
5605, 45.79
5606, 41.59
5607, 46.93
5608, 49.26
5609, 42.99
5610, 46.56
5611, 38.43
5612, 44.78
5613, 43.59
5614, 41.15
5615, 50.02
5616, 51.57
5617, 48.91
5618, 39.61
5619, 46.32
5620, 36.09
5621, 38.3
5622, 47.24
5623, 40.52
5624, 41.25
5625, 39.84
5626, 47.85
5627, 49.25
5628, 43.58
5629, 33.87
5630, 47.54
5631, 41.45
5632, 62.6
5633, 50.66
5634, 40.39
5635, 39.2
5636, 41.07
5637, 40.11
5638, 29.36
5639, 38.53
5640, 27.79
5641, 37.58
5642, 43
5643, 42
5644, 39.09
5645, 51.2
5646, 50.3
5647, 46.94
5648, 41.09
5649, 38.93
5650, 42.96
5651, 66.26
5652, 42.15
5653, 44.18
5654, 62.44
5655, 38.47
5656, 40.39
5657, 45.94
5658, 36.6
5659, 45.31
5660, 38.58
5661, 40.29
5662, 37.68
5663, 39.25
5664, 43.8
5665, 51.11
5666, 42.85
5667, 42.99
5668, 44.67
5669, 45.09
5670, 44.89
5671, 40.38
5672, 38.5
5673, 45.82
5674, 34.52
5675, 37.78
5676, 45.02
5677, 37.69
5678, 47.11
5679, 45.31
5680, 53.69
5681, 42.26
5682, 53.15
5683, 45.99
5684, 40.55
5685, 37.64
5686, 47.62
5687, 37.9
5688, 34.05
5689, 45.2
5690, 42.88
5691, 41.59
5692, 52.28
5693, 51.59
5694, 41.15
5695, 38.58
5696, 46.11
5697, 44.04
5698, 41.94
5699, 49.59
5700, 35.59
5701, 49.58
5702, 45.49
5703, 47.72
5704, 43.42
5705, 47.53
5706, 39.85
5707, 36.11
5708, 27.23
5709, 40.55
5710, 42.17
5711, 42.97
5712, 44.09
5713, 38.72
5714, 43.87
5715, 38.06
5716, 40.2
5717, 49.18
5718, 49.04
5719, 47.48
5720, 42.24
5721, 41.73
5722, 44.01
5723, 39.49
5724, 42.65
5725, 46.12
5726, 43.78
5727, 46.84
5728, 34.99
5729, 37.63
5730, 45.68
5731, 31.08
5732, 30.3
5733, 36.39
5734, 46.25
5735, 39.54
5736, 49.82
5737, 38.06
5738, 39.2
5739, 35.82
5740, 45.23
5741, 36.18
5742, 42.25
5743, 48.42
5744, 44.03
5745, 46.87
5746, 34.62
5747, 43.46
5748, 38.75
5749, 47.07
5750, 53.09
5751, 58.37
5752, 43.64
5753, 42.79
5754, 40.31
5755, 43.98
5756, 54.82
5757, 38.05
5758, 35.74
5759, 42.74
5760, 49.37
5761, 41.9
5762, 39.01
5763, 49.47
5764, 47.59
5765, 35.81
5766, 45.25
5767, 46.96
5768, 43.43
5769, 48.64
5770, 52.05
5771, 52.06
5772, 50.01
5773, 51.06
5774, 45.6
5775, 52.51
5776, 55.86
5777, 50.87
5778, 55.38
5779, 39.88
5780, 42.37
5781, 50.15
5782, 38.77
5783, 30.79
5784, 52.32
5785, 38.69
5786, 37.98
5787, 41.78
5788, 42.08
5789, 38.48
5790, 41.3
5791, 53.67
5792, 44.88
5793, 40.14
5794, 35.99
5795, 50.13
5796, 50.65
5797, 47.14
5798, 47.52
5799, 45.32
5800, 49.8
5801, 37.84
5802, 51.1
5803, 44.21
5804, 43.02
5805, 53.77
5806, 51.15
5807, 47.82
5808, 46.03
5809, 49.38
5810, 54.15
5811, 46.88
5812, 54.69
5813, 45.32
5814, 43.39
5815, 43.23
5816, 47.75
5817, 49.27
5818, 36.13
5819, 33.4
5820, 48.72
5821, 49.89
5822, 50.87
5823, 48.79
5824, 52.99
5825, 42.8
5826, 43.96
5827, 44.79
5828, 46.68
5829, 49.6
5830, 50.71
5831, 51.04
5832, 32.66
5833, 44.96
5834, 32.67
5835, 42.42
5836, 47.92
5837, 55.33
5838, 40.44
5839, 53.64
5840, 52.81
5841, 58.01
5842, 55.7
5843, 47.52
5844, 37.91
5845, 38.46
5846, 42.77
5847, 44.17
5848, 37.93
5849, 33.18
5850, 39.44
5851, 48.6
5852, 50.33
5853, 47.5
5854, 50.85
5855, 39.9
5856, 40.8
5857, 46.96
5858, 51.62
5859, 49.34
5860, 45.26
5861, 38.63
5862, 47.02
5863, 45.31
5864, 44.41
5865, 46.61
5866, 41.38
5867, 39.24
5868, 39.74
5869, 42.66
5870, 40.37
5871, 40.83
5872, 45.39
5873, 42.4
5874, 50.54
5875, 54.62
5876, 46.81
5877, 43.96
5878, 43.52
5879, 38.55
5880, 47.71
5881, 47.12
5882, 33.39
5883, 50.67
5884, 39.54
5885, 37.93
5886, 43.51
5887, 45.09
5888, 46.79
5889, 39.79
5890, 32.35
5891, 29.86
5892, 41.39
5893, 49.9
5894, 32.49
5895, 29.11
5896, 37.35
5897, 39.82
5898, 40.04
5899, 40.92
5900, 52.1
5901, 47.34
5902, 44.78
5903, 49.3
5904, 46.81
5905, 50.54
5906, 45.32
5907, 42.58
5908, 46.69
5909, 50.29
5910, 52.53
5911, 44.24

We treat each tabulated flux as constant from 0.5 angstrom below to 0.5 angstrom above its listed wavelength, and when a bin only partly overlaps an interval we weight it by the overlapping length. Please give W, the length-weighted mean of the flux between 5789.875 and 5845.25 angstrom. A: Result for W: 46.6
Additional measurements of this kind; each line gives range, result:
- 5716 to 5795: 43.9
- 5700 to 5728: 42.7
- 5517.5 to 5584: 44.6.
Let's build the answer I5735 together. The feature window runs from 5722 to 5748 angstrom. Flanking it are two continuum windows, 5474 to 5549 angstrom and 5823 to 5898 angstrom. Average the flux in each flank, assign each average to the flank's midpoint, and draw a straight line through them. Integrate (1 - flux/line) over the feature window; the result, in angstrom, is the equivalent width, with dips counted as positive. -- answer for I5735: 1.9 angstrom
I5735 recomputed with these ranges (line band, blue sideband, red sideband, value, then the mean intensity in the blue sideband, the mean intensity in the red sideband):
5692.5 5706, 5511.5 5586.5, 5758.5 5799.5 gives 0.1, 44.4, 45.5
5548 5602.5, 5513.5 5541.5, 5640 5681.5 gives 6.3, 49.3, 43.6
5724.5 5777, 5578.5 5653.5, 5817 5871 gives 0.1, 42.8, 45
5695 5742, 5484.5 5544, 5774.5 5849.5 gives 4.1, 46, 45.8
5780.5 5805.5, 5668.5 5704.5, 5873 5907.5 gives -0.6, 43.7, 43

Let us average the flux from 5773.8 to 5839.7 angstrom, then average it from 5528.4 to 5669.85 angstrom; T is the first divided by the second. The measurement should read 1.06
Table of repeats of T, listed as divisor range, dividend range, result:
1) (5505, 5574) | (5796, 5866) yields 1.03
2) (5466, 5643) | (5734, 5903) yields 1.03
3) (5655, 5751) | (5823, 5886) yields 1.05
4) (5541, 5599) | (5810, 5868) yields 1.11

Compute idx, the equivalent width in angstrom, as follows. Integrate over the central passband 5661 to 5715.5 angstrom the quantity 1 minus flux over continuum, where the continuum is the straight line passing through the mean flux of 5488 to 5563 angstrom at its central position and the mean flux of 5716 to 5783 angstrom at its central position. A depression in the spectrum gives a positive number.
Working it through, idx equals 1.91 angstrom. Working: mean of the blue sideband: 45.1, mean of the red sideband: 44.1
